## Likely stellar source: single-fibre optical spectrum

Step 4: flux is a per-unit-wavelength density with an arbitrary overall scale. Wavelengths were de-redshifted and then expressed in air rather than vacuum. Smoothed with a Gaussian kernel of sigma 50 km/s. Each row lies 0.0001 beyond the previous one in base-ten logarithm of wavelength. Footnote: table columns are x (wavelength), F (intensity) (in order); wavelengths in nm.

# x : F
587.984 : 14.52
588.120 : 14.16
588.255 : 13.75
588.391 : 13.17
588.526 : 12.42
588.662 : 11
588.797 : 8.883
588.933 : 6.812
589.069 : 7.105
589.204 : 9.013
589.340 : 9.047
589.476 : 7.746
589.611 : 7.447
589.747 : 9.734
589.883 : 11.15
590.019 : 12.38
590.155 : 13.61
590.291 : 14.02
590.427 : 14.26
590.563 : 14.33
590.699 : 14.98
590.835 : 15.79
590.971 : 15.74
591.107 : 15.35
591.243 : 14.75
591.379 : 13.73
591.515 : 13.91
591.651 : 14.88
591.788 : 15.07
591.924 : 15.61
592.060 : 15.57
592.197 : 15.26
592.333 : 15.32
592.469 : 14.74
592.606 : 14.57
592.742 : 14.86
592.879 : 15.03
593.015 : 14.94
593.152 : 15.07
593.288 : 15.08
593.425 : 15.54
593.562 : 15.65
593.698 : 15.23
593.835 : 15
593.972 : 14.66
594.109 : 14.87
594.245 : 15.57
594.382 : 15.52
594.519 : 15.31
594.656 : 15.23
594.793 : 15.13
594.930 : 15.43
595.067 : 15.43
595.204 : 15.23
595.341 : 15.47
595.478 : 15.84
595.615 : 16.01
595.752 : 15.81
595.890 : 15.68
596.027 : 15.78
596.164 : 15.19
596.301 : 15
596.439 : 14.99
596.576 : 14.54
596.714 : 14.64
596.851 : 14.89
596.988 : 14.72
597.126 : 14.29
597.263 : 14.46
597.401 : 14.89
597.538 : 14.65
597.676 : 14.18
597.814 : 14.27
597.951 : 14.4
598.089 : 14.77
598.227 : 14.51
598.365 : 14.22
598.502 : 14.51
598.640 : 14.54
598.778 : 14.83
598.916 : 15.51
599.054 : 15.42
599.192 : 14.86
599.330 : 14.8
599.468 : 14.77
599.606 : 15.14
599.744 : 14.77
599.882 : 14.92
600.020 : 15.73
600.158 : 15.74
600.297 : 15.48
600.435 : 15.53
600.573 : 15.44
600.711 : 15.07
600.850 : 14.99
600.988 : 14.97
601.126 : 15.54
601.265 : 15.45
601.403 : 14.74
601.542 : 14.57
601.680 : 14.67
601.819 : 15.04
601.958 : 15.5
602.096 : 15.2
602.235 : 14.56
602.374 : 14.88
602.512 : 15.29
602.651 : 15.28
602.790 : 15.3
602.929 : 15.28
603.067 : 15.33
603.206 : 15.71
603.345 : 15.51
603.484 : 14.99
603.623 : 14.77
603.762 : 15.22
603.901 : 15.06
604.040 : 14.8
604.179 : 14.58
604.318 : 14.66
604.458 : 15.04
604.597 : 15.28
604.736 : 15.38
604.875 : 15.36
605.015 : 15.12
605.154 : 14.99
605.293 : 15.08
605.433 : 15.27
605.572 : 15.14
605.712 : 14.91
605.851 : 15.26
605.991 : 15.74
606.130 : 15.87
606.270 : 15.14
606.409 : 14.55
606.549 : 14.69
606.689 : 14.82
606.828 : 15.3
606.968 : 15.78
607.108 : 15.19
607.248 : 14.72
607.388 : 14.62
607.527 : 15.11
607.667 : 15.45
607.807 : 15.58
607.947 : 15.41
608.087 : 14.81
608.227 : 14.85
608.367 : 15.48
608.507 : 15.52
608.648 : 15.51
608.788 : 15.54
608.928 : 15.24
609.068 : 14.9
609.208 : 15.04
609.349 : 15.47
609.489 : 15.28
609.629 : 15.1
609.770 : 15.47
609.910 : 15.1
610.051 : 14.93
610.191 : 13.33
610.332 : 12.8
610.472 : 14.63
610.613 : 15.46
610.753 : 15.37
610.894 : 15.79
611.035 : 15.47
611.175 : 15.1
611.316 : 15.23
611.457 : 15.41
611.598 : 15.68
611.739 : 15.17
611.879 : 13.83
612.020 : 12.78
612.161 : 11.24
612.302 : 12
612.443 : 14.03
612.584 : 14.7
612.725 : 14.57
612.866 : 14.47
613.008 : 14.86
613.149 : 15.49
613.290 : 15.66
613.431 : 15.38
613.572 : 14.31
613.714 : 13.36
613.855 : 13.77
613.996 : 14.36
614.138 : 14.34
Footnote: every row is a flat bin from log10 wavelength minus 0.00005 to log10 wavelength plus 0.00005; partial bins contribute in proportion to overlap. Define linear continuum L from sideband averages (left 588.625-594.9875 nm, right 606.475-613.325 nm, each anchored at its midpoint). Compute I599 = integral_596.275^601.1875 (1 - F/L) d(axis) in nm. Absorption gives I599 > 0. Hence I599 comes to -0.27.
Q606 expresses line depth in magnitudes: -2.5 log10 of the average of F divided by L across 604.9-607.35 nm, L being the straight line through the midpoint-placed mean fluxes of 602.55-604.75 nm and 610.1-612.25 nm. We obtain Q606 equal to -0.02 mag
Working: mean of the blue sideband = 15.1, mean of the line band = 15.1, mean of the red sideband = 14.5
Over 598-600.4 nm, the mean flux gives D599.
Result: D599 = 15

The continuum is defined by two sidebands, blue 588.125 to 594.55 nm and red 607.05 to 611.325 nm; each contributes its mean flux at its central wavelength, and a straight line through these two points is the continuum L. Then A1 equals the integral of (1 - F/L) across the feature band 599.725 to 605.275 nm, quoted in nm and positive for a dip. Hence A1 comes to -0.26 nm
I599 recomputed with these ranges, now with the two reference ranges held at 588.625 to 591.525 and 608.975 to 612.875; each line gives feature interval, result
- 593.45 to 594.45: -0.234 nm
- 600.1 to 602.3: -0.307 nm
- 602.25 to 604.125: -0.221 nm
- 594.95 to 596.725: -0.393 nm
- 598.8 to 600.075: -0.197 nm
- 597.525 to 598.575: -0.126 nm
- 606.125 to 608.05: -0.143 nm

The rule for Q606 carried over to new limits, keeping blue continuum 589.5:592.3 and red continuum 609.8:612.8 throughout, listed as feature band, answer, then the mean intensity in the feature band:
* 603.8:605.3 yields -0.06 mag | 15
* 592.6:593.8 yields -0.09 mag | 15.1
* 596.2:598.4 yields -0.05 mag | 14.6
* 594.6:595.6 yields -0.11 mag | 15.4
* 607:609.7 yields -0.06 mag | 15.2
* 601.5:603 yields -0.07 mag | 15.1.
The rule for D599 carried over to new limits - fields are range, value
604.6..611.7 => 15.1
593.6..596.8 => 15.3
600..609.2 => 15.2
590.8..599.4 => 15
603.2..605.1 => 15.1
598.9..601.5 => 15.2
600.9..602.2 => 15.1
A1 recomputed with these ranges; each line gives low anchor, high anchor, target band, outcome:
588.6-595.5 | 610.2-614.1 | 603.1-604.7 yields -0.10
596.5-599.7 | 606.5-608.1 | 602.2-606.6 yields -0.04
